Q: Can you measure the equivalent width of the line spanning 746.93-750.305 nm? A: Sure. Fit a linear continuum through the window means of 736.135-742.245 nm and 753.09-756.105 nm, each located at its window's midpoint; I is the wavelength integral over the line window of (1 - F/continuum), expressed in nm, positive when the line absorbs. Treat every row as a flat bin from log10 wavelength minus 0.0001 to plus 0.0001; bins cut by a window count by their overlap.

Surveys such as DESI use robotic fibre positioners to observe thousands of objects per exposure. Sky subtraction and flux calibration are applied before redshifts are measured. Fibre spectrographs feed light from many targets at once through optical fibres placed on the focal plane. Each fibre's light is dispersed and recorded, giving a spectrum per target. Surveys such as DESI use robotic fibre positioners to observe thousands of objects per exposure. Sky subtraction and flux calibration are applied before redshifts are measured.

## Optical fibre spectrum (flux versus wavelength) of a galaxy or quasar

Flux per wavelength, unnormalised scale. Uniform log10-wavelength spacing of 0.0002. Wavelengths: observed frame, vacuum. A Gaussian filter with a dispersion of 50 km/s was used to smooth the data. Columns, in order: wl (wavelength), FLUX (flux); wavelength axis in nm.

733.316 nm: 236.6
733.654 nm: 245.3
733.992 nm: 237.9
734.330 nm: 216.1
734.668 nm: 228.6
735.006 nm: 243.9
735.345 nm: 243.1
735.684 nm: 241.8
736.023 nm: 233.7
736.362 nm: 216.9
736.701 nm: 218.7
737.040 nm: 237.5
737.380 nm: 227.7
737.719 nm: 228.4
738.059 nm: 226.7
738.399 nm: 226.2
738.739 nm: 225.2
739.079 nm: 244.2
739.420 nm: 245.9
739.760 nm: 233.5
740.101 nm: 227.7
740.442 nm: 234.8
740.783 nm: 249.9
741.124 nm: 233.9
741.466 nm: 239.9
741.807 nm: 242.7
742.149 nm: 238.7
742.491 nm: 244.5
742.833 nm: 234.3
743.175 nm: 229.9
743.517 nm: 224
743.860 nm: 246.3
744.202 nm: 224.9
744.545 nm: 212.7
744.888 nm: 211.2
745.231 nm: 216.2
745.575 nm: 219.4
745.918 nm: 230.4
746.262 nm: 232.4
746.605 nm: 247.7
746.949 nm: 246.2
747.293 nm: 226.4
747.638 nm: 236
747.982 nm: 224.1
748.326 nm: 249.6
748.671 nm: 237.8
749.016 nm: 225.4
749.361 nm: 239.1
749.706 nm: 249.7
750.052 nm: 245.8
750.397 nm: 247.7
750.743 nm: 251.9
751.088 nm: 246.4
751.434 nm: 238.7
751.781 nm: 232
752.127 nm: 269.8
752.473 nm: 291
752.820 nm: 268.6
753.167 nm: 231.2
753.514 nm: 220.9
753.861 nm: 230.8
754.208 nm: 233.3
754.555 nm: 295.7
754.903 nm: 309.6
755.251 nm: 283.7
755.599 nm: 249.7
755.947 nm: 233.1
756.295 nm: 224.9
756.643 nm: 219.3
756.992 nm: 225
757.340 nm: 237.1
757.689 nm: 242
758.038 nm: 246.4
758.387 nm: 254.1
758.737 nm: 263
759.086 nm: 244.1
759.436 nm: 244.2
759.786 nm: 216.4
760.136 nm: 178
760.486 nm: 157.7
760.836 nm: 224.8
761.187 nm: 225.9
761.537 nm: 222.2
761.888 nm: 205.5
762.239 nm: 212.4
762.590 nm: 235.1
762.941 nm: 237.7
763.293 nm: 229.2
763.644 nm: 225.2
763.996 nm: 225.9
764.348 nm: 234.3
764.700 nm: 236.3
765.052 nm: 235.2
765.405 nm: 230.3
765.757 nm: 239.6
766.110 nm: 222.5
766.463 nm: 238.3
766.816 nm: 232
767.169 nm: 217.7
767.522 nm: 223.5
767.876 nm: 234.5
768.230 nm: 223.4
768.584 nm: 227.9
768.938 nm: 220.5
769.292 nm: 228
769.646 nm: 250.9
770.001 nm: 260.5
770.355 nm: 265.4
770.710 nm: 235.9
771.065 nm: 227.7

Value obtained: 0.12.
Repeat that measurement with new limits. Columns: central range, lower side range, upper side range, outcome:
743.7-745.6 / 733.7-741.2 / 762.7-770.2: 0.09 nm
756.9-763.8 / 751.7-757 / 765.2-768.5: 0.43 nm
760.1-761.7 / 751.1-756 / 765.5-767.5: 0.25 nm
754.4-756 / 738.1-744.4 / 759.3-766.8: -0.35 nm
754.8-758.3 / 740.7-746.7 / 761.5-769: -0.25 nm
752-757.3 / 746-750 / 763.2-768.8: -0.39 nm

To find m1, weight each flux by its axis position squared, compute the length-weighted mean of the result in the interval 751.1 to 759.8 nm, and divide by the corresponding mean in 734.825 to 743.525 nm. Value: 1.11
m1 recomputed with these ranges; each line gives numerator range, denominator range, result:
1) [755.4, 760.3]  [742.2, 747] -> 1.06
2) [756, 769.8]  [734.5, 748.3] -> 1.04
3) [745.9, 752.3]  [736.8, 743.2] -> 1.05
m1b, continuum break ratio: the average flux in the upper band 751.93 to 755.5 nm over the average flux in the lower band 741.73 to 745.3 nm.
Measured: 1.1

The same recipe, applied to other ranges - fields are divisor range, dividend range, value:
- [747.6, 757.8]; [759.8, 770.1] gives 0.91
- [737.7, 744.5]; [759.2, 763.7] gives 0.92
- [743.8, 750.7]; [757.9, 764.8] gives 0.97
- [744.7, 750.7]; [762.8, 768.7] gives 0.98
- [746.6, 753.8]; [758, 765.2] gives 0.93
